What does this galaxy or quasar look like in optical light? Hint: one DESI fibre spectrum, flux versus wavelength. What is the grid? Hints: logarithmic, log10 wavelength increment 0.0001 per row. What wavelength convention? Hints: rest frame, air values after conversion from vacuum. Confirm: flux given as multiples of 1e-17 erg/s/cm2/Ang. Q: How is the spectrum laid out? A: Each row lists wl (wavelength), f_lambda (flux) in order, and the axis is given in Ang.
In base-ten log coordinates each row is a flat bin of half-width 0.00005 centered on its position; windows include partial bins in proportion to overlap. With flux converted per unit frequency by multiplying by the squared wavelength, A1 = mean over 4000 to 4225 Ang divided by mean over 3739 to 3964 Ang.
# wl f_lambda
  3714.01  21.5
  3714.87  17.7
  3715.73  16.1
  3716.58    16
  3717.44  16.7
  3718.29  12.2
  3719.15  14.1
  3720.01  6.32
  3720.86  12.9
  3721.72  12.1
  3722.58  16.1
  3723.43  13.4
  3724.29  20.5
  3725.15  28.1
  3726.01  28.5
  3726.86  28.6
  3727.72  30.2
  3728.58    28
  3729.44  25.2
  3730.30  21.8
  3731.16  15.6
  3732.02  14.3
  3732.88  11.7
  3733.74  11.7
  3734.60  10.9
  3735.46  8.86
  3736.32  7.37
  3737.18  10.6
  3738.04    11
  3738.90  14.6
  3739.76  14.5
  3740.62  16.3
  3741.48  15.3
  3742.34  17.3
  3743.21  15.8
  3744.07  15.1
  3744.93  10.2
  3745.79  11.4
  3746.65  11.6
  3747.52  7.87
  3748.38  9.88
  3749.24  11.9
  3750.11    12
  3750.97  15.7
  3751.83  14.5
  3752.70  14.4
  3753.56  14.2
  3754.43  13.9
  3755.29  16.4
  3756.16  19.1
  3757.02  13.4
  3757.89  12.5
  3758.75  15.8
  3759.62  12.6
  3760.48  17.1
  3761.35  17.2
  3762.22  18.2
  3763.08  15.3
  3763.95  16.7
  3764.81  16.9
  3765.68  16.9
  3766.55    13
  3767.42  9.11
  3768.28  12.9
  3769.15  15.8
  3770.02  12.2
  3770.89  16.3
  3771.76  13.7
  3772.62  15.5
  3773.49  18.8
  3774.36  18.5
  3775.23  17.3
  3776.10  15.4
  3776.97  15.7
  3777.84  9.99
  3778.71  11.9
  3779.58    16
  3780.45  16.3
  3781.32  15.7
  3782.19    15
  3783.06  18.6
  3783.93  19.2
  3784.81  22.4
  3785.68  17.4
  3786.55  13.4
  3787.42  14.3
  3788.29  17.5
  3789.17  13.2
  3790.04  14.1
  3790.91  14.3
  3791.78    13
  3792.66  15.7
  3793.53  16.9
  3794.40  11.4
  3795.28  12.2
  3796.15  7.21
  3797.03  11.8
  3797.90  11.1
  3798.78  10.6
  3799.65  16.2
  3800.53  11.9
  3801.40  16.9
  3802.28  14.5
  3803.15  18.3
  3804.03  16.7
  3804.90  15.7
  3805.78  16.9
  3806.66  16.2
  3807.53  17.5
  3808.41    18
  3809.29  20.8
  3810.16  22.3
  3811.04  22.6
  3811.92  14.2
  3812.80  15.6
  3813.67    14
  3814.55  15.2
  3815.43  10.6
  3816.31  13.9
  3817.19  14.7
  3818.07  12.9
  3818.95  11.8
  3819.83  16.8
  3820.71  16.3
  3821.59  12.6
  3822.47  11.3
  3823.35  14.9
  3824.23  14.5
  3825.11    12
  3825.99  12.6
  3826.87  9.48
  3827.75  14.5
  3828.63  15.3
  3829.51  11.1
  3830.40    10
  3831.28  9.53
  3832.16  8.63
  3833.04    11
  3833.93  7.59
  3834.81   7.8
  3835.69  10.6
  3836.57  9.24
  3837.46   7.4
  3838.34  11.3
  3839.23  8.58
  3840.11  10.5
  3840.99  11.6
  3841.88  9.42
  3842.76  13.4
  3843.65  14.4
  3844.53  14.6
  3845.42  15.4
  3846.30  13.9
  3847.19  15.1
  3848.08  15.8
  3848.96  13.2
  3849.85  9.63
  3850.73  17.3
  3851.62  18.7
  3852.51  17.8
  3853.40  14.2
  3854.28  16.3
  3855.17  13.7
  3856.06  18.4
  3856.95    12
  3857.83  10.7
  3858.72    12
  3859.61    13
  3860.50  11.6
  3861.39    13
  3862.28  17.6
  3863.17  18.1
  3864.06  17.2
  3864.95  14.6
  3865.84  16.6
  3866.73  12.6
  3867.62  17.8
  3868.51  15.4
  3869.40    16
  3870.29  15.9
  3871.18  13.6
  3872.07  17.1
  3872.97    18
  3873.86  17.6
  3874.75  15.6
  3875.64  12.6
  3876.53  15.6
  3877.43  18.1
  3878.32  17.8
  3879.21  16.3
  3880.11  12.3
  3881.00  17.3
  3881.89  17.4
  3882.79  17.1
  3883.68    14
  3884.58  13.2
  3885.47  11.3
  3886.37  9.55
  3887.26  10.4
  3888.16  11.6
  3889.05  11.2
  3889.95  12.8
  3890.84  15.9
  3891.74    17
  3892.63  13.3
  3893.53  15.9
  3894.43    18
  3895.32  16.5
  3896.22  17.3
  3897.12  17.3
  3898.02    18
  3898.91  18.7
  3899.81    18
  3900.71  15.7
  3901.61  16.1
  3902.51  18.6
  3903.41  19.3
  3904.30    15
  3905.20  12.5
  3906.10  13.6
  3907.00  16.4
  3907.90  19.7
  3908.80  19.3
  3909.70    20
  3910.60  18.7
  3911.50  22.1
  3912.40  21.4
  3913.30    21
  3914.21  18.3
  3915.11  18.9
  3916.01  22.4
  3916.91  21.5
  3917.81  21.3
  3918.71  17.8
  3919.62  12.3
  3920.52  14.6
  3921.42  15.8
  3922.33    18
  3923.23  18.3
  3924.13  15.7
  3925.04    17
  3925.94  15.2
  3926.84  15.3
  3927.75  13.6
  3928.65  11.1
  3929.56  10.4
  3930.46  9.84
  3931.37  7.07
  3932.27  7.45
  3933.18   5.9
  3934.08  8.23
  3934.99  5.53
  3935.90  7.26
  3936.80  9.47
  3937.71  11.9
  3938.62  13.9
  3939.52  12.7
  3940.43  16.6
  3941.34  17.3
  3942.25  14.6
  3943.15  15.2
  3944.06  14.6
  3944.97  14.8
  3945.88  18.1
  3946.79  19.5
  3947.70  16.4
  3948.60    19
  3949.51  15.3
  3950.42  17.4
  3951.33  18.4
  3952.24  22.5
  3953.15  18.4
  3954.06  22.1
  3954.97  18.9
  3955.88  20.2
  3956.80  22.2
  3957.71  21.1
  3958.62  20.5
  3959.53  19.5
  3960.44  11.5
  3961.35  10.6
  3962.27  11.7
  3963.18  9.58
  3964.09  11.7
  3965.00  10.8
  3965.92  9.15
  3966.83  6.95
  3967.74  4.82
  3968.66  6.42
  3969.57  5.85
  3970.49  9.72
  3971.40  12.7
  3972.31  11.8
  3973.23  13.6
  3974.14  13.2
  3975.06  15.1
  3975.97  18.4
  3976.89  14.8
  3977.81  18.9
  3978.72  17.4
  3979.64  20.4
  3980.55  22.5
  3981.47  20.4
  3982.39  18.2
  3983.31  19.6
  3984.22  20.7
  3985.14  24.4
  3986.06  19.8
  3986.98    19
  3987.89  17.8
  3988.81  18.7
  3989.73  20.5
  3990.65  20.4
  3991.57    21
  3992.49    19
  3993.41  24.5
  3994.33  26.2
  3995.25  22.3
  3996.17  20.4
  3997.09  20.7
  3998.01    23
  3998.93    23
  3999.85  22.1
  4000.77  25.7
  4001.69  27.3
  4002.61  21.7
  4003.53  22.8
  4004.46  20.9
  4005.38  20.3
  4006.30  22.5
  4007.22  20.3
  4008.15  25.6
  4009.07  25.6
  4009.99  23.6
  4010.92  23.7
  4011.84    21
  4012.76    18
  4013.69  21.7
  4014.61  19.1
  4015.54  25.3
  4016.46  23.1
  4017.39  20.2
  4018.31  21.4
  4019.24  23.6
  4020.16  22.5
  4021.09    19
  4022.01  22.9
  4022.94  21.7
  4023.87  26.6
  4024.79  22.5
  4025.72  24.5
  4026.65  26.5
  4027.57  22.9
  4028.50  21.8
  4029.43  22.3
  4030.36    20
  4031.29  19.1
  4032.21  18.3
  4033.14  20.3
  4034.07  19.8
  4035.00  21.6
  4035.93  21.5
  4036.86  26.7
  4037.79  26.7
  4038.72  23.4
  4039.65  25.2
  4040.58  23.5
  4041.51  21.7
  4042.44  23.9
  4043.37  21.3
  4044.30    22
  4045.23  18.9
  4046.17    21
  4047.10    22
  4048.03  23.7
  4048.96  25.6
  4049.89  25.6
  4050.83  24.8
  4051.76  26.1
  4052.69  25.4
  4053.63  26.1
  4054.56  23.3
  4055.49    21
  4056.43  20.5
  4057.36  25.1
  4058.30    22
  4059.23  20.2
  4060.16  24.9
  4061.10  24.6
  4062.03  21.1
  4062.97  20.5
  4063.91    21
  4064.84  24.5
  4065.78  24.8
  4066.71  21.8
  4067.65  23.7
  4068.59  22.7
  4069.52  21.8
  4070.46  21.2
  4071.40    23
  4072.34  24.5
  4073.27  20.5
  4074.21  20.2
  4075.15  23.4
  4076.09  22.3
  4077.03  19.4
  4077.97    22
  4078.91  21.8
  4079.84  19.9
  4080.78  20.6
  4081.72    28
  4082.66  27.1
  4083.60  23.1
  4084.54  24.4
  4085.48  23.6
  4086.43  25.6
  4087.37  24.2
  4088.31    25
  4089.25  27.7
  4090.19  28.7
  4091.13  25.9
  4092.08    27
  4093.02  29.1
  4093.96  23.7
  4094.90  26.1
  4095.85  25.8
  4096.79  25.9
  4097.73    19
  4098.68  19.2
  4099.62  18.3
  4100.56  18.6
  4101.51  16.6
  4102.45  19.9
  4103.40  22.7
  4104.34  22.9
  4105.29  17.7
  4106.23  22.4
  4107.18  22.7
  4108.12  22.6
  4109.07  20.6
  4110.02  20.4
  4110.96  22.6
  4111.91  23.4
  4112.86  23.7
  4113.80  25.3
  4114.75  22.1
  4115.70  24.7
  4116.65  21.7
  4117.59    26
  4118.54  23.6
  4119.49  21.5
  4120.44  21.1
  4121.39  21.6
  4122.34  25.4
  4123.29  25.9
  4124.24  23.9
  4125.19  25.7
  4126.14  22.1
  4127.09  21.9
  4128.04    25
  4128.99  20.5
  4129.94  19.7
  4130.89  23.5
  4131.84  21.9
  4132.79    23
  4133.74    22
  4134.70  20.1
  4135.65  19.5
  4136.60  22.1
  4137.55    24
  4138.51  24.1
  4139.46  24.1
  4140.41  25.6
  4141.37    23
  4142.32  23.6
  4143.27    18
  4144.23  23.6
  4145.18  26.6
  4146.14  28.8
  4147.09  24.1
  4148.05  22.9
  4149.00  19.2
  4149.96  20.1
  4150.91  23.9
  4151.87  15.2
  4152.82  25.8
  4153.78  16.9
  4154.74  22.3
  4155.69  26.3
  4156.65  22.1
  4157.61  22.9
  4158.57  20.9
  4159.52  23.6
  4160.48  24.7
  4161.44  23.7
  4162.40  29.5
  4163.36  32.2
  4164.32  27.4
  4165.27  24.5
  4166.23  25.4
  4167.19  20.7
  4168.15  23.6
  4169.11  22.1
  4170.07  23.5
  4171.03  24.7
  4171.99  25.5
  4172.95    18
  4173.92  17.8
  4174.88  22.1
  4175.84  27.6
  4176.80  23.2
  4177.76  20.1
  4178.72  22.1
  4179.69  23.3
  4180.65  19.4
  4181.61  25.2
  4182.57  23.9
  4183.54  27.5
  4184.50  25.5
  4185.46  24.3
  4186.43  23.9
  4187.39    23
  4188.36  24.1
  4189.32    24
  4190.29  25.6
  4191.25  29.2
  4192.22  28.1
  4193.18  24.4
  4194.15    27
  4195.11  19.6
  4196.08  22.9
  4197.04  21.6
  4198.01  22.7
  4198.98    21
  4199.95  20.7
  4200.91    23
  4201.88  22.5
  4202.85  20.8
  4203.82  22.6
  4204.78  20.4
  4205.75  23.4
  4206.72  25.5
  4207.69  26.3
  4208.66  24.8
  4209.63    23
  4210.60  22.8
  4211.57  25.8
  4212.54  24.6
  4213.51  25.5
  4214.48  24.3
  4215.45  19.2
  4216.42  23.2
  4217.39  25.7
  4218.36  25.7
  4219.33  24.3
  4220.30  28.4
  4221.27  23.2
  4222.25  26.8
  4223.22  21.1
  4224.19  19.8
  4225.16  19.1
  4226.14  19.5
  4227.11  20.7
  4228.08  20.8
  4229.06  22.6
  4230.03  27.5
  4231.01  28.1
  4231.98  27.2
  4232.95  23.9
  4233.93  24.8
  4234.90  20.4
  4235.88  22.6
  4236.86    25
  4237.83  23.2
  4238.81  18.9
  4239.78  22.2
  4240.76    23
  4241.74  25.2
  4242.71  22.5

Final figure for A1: 1.77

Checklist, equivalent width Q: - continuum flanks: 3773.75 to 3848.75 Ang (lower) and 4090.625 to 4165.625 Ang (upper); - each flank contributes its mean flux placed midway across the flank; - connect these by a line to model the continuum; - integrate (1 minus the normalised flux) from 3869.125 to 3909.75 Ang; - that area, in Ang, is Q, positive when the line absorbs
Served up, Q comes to 1.3 Ang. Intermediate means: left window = 14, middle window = 15.7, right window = 23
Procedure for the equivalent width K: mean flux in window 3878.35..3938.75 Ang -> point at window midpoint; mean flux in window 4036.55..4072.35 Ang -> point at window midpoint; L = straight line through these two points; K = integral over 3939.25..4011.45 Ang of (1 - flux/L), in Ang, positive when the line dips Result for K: 3.3 Ang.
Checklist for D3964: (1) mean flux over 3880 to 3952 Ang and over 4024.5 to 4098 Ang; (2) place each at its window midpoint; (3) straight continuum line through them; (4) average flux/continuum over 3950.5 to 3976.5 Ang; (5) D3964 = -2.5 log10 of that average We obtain 0.25 mag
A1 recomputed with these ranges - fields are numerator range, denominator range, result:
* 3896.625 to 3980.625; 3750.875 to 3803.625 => 1.11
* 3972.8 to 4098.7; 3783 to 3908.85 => 1.69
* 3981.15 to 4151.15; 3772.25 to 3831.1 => 1.74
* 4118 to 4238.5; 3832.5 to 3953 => 1.81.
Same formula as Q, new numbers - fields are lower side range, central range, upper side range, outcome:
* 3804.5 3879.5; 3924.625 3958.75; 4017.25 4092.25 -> 6.7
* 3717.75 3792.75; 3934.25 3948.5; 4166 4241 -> 3.7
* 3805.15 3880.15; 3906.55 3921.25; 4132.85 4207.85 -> -2.6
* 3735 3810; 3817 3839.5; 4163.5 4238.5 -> 5.9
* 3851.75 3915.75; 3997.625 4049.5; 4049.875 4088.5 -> -3.0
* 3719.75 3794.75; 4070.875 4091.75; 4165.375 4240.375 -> -2.4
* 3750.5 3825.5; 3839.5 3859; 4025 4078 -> 3.4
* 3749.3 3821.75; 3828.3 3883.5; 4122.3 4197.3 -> 9.4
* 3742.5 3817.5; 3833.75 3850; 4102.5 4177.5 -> 4.7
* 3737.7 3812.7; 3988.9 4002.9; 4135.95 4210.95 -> -2.0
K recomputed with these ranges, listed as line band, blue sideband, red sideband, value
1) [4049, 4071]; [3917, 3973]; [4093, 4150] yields -4.1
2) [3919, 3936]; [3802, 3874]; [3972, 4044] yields 5.4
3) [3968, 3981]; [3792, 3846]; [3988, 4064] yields 3.9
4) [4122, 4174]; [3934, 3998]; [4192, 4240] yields -4.3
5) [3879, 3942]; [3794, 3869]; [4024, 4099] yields 6.7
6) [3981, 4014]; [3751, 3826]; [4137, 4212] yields -3.5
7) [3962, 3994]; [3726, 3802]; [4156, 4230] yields 5.9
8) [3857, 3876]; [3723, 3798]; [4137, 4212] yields 2.6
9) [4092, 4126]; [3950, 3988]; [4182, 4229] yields -3.8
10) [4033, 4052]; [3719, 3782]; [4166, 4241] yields -2.4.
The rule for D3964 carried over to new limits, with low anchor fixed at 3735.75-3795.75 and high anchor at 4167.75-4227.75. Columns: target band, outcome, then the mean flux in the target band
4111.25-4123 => -0.079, 23.4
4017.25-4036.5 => -0.106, 21.9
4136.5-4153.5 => -0.034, 23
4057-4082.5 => -0.086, 22.5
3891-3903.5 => 0.015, 17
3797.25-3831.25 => 0.063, 14.7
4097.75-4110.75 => 0.058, 20.4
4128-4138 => 0.012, 21.8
